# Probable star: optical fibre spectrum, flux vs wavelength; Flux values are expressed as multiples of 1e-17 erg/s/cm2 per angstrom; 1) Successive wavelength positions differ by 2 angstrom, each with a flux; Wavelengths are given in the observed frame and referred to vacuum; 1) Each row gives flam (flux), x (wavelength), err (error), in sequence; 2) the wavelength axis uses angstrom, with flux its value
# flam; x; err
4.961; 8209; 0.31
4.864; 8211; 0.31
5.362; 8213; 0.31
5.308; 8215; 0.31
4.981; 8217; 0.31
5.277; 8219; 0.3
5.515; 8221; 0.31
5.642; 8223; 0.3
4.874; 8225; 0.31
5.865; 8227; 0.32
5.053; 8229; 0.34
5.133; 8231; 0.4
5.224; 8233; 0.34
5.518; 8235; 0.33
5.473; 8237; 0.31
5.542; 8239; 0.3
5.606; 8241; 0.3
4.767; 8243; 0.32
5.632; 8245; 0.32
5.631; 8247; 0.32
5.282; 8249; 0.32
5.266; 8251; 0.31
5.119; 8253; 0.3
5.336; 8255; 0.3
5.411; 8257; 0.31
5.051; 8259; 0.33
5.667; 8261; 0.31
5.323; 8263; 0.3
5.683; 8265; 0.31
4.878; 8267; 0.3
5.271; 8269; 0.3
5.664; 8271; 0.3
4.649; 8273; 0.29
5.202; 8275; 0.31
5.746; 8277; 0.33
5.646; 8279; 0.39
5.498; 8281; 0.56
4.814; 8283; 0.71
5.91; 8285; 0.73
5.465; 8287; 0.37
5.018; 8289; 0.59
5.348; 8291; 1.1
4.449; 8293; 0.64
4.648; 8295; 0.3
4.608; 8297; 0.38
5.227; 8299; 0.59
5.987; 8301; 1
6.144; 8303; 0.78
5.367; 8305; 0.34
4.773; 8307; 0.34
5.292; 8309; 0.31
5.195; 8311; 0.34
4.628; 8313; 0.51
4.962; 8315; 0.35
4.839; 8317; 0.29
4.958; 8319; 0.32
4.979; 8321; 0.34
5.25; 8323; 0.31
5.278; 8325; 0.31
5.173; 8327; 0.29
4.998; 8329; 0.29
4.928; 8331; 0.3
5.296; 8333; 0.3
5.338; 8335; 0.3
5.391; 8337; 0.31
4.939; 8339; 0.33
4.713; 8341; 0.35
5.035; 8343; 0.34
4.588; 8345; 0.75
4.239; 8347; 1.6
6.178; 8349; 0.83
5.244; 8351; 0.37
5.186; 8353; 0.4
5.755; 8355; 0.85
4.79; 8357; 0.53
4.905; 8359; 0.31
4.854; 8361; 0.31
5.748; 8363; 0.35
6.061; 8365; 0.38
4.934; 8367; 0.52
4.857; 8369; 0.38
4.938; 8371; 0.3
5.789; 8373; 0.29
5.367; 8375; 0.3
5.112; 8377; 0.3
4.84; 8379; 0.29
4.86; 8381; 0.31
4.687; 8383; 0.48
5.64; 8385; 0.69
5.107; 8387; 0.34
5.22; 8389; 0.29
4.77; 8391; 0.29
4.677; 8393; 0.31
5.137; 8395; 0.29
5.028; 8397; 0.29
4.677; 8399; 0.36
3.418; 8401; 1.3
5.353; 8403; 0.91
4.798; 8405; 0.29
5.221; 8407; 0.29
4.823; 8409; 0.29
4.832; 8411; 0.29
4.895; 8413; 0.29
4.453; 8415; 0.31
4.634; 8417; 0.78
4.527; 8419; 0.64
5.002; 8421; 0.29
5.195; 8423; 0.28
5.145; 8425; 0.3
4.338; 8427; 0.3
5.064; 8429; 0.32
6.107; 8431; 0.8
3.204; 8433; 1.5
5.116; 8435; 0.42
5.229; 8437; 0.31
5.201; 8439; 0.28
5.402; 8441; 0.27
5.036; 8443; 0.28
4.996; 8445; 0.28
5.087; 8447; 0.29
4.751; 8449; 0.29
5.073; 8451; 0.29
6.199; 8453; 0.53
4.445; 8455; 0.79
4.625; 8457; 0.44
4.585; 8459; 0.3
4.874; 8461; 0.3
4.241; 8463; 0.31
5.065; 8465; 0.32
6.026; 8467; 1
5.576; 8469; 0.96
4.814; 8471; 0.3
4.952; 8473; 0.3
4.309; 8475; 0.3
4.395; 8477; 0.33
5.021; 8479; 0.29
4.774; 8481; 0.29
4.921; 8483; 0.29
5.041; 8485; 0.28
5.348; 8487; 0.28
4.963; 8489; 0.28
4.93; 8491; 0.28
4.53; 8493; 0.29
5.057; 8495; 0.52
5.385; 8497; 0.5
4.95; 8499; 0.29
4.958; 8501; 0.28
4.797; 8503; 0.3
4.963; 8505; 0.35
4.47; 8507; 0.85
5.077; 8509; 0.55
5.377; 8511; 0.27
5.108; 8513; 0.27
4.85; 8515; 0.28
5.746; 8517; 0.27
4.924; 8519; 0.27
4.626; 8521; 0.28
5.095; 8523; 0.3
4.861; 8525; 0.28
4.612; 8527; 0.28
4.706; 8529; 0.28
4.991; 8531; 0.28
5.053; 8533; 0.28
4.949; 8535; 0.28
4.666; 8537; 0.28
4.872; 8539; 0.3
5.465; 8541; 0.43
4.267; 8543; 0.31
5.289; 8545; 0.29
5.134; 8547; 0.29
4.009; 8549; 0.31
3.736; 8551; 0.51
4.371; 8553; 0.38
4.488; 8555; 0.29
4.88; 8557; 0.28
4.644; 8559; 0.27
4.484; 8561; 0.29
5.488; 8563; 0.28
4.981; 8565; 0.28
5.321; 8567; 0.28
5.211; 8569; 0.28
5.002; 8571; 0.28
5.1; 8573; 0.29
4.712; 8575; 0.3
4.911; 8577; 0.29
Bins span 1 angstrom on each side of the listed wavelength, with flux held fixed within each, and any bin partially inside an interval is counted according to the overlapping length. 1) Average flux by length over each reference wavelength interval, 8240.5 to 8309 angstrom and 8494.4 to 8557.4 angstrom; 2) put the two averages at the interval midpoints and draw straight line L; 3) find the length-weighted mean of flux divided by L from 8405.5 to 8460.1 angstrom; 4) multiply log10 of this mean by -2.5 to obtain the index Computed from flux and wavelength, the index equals 0.02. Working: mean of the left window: 5.29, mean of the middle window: 4.93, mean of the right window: 4.87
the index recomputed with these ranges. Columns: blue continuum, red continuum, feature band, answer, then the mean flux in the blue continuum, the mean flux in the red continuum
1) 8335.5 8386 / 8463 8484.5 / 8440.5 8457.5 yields -0.02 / 5.15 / 4.95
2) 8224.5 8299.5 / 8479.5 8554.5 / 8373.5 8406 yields 0.03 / 5.28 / 4.89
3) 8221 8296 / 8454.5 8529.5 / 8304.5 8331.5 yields 0.04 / 5.31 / 4.93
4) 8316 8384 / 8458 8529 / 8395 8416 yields 0.06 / 5.12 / 4.95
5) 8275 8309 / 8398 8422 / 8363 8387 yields -0.07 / 5.29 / 4.72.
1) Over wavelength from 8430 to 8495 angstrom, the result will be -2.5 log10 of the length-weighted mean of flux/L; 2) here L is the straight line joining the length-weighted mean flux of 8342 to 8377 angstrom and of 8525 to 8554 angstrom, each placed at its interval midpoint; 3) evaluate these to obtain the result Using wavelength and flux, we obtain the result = -0.01 mag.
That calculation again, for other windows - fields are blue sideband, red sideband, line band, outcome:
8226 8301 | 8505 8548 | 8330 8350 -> 0.028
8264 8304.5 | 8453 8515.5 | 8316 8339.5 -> 0.021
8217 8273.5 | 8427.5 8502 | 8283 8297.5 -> 0.042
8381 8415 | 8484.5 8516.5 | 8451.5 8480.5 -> 0.005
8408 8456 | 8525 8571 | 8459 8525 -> -0.020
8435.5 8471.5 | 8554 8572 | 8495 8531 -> 0.006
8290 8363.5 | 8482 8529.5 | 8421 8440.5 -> 0.013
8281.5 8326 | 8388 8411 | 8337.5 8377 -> -0.042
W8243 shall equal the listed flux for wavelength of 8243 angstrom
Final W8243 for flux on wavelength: 4.767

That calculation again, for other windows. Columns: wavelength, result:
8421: 5.002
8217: 4.981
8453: 6.199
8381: 4.86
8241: 5.606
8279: 5.646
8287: 5.465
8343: 5.035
